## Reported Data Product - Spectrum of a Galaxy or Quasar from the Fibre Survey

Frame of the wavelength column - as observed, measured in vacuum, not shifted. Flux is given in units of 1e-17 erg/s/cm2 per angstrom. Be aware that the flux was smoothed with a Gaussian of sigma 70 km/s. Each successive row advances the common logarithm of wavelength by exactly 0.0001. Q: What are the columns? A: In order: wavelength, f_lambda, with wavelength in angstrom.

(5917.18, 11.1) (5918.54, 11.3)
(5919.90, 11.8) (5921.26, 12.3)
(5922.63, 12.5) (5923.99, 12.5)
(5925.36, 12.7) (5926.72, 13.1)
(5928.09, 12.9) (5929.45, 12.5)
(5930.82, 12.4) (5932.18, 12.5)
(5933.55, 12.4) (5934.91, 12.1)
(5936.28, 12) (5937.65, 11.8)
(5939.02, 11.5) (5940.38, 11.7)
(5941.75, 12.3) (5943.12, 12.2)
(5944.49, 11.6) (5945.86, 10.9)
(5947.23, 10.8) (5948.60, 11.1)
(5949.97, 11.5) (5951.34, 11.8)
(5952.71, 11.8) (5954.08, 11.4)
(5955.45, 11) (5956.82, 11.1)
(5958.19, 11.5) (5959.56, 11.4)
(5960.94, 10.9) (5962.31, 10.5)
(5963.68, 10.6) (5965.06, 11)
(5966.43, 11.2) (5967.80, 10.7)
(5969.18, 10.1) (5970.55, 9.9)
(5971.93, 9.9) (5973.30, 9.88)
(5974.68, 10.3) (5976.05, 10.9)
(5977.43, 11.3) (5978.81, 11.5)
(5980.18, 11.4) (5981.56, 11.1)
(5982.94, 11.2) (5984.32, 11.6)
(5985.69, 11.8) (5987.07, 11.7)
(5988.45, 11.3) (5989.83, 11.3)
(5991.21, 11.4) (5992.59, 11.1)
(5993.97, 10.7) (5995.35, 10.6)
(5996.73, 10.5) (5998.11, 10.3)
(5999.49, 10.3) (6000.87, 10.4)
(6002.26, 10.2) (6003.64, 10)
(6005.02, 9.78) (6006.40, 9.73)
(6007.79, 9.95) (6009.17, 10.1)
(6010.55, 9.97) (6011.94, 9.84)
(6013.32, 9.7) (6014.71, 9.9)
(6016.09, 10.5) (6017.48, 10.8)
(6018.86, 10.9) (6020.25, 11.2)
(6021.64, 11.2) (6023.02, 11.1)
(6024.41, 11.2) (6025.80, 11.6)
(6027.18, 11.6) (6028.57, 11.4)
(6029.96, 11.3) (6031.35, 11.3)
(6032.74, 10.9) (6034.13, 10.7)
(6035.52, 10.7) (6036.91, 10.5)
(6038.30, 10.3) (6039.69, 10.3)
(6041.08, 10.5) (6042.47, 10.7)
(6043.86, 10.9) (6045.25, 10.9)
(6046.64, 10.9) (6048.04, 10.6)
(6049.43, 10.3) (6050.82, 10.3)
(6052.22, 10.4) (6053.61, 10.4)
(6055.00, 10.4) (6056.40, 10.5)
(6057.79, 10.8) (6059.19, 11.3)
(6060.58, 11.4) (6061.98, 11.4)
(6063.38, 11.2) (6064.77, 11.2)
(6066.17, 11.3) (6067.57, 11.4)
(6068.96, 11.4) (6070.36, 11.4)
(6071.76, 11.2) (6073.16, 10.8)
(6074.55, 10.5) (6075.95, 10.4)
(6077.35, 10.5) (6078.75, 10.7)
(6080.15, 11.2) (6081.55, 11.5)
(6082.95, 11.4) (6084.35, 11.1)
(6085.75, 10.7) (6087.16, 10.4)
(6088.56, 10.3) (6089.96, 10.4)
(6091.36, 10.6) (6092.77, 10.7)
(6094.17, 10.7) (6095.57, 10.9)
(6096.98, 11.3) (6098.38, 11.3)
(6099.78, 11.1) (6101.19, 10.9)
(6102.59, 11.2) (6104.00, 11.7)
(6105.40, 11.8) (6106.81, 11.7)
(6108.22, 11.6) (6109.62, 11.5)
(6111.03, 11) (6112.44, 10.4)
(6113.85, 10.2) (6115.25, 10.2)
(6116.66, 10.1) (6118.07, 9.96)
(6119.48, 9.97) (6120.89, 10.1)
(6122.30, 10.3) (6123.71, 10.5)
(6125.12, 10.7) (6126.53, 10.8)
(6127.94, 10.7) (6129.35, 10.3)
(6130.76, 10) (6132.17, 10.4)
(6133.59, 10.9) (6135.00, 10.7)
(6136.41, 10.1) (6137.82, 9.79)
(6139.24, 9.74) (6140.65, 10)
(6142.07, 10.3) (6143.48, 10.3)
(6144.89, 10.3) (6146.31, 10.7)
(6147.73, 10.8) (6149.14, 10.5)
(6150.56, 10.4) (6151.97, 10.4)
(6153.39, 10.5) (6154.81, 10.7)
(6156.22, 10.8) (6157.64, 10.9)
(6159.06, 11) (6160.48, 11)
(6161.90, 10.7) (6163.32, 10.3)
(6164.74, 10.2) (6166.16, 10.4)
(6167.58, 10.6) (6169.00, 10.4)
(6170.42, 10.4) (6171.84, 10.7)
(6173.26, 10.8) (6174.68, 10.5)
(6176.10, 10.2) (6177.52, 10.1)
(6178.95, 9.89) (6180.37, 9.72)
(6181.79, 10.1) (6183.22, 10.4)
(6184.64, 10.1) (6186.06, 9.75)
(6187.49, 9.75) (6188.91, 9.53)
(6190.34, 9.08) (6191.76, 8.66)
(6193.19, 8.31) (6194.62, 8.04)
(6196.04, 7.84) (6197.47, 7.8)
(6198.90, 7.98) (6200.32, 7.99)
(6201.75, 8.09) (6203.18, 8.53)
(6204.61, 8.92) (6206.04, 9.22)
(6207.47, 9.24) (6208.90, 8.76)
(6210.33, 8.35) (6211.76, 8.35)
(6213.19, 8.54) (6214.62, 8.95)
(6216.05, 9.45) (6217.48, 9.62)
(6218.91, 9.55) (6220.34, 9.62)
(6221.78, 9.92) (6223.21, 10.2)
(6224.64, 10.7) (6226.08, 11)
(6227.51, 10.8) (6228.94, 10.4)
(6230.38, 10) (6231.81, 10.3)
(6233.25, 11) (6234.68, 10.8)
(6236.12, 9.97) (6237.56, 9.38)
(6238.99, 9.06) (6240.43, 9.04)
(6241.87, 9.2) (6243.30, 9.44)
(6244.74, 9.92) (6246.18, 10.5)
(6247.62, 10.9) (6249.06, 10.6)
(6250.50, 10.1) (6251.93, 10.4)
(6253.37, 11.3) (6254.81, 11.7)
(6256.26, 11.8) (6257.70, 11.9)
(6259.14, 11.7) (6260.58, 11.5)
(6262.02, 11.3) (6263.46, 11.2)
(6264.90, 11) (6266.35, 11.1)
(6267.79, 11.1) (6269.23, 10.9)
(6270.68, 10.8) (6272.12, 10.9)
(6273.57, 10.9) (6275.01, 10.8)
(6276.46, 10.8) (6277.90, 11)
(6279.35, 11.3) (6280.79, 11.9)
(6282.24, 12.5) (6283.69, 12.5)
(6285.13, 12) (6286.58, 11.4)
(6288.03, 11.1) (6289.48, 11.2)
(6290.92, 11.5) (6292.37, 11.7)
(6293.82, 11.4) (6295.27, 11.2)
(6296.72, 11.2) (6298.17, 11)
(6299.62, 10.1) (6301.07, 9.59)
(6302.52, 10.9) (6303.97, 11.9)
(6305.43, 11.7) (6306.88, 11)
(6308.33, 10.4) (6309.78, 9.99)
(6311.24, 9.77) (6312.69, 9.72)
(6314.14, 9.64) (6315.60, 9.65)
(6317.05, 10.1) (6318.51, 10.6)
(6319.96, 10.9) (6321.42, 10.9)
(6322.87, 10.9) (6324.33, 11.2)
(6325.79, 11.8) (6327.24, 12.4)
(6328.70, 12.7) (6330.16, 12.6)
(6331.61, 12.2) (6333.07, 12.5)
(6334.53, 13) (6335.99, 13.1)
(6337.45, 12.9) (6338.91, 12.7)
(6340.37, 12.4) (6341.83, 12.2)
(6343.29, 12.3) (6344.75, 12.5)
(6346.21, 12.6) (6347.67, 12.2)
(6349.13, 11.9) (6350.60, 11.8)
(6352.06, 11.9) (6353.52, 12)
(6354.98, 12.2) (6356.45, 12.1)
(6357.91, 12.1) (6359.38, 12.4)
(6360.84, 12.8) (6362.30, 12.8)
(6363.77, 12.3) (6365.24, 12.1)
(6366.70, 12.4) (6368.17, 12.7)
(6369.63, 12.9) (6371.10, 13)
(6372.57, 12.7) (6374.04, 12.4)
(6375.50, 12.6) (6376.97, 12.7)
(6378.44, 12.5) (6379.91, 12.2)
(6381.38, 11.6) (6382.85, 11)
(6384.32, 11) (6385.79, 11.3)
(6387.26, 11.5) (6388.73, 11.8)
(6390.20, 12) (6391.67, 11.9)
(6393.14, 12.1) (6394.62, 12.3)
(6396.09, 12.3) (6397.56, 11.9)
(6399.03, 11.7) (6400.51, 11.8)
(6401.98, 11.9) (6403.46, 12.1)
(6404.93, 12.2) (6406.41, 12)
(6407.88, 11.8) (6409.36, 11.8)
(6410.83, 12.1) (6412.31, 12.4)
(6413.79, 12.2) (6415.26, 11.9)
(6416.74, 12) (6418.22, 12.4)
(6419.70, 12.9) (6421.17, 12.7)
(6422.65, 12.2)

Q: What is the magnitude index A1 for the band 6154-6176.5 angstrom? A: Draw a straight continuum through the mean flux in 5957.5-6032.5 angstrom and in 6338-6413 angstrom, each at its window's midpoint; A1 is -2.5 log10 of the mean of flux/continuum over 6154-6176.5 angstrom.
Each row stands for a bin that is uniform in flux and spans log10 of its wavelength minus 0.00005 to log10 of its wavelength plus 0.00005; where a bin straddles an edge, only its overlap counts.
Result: 0.08 mag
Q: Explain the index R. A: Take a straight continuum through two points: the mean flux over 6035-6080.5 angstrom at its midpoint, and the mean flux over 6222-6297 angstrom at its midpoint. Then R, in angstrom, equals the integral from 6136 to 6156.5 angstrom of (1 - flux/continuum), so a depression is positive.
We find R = 0.9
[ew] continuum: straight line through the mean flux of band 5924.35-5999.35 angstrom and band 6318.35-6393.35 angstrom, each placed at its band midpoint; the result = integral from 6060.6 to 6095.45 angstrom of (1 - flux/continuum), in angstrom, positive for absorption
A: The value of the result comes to 1.9 angstrom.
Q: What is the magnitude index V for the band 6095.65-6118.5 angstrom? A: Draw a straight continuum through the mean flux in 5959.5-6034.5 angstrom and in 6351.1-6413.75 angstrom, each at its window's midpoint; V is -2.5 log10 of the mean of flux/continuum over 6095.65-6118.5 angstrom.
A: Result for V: 0.01 mag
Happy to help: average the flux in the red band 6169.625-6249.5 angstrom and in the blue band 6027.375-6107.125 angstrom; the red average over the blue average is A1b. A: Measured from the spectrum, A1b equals 0.9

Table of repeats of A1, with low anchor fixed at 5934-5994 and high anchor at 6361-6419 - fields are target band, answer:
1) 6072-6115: 0.05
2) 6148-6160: 0.09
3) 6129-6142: 0.14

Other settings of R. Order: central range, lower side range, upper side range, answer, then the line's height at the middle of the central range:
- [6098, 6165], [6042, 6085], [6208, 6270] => 0.33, 10.7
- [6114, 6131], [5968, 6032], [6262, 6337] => 0.97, 10.9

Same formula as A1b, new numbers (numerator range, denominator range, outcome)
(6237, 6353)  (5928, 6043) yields 1.02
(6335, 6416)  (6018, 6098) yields 1.12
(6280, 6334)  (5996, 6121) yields 1.04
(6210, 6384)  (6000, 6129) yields 1.04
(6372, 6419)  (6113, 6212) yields 1.21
